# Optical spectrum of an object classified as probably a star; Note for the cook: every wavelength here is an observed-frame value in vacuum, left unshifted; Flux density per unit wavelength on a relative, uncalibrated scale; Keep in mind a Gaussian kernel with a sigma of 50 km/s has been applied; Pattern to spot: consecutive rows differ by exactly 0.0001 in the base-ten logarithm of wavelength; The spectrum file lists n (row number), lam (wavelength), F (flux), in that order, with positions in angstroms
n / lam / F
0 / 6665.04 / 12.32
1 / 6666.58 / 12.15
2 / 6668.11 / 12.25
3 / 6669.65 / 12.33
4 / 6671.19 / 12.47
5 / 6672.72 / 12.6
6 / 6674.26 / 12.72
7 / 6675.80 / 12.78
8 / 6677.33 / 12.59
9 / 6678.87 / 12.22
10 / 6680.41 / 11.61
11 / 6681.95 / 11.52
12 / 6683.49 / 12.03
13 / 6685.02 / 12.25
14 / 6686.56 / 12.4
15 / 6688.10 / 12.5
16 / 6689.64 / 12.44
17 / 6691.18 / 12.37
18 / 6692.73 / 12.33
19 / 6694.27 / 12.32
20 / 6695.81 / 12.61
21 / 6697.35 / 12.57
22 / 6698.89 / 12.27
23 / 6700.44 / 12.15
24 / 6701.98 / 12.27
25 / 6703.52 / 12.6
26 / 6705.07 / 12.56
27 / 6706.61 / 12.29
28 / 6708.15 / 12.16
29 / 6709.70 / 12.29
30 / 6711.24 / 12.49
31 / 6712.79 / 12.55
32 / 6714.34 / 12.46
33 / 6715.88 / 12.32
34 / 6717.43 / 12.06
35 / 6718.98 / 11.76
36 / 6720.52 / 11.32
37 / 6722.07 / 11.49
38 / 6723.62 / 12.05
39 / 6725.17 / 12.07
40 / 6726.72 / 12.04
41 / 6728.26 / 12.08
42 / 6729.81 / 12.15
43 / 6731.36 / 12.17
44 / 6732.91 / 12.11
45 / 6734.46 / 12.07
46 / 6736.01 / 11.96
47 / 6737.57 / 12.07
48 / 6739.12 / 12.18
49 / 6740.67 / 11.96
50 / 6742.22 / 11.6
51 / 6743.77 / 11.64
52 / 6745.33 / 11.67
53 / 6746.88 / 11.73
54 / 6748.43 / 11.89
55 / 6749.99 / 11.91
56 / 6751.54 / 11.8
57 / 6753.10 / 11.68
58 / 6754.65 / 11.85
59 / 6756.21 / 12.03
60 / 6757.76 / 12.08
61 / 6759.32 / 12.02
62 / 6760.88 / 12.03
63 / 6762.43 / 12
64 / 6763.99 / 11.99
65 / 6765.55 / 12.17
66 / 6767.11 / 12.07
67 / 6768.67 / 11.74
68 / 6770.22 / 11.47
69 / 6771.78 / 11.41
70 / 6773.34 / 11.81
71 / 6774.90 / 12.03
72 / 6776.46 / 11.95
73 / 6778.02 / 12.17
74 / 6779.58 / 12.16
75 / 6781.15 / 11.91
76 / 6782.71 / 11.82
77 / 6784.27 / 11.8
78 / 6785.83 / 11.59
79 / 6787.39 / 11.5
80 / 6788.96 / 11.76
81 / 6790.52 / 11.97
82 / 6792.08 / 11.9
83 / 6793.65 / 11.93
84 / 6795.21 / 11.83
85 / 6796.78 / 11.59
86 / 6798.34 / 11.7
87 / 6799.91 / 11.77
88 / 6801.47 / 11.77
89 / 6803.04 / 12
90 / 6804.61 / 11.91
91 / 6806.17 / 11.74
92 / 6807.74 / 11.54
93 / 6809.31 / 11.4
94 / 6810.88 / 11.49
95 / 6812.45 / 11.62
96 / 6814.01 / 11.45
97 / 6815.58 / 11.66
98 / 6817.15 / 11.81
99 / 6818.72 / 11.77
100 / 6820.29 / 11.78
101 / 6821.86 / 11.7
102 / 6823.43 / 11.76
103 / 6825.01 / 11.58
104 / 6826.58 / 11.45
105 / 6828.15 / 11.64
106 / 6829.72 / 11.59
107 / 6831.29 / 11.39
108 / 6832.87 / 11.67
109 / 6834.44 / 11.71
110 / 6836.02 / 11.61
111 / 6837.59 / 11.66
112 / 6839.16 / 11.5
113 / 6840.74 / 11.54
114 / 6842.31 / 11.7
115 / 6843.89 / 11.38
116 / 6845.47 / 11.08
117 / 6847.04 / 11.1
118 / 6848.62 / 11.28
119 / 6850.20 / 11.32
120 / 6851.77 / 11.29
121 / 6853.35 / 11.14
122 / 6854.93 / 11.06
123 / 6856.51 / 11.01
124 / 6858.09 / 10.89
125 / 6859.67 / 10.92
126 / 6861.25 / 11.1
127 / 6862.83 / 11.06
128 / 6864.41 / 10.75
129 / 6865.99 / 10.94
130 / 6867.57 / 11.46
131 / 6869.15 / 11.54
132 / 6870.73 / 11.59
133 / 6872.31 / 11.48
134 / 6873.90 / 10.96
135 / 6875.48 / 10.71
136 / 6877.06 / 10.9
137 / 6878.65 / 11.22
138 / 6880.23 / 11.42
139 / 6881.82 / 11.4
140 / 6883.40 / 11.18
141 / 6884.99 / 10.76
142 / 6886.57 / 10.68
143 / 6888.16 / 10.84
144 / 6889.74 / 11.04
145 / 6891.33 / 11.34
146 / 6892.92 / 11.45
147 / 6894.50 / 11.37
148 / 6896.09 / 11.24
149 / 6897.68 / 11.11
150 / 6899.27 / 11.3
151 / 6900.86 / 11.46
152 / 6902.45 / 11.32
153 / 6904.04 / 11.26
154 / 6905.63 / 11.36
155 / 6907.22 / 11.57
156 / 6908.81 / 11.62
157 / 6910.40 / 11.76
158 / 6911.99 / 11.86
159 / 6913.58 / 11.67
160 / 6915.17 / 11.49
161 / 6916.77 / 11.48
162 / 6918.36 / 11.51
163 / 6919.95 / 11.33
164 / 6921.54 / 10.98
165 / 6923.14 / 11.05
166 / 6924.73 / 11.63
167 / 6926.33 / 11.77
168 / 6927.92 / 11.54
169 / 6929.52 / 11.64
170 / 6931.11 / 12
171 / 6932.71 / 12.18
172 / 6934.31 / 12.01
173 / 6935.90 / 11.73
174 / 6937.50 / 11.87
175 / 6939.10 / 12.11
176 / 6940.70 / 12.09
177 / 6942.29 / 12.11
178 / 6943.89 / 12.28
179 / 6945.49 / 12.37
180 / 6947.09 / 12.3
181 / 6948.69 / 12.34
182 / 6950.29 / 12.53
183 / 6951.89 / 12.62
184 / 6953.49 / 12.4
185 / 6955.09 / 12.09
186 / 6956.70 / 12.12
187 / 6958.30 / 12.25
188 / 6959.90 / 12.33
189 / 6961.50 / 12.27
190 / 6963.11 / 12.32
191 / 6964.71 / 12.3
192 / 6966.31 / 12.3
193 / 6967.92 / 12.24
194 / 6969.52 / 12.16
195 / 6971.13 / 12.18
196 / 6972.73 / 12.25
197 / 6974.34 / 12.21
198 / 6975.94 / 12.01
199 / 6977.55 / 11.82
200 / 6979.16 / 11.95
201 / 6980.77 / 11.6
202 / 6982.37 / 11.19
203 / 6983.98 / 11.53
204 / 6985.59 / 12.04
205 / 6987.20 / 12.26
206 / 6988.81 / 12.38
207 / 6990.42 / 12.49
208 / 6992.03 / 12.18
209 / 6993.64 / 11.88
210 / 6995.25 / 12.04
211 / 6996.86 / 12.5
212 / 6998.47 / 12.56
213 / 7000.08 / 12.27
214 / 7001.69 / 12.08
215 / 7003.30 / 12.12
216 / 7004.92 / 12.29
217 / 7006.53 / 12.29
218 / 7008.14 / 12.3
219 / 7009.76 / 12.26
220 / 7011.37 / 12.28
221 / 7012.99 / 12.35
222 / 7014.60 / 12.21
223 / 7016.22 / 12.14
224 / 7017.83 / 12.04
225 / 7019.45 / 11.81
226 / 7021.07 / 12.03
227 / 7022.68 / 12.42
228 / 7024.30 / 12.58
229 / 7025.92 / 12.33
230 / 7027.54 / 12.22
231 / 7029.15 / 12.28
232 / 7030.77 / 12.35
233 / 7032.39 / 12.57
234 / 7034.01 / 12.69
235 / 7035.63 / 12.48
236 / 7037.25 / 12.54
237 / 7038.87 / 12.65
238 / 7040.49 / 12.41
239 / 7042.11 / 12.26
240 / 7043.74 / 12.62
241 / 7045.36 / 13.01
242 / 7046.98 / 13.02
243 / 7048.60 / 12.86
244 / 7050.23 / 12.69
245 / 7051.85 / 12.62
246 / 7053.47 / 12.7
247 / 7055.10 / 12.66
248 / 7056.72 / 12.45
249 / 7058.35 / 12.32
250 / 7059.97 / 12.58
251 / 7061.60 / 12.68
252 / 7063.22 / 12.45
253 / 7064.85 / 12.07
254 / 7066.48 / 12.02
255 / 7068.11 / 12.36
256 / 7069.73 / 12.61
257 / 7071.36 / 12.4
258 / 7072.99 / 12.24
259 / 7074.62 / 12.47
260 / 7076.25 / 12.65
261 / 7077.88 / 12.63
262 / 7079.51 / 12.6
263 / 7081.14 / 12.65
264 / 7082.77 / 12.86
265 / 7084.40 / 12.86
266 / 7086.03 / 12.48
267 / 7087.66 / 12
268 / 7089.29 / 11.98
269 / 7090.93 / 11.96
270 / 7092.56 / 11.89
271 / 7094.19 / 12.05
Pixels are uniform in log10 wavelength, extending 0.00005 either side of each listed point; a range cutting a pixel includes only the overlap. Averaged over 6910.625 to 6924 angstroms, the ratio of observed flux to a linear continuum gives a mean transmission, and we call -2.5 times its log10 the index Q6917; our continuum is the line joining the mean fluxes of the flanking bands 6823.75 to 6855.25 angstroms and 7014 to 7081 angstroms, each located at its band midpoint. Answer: 0.04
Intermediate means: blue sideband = 11.4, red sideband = 12.5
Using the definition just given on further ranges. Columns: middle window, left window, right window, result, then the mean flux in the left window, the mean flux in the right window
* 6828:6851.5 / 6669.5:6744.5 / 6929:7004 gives 0.064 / 12.2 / 12.1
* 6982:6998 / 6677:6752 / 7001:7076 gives 0.025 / 12.1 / 12.4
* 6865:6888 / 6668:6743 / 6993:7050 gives 0.107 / 12.2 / 12.4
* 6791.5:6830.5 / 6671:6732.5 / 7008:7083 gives 0.056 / 12.2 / 12.5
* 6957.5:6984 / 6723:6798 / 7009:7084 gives 0.022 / 11.9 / 12.5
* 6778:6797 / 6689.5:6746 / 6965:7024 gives 0.028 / 12.1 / 12.1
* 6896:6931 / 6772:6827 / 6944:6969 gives 0.064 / 11.8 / 12.3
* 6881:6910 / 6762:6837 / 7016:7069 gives 0.073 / 11.7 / 12.5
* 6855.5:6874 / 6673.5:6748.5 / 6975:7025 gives 0.093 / 12.2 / 12.1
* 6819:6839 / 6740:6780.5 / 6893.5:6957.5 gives 0.019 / 11.9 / 11.8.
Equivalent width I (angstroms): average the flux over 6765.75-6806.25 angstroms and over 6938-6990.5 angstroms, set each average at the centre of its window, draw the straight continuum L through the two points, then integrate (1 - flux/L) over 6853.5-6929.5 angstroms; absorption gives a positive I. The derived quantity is 4.8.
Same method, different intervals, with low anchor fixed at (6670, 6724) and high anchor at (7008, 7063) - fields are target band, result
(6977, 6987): 0.57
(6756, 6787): 1.02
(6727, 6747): 0.54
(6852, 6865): 1.42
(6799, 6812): 0.66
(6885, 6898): 1.33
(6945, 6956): 0.03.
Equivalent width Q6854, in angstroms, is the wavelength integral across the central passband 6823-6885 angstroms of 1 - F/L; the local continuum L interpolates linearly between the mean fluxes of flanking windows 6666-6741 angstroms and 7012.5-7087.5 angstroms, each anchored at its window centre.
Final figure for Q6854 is 5.2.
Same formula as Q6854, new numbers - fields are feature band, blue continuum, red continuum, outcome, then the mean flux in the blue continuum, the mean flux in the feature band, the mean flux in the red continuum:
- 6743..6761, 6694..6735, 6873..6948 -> 0.3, 12.2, 11.8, 11.5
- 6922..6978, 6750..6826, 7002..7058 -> 0.6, 11.8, 12.1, 12.4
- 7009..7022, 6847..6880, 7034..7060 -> 0.2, 11.1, 12.1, 12.6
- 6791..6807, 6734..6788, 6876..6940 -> -0.1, 11.9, 11.8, 11.4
